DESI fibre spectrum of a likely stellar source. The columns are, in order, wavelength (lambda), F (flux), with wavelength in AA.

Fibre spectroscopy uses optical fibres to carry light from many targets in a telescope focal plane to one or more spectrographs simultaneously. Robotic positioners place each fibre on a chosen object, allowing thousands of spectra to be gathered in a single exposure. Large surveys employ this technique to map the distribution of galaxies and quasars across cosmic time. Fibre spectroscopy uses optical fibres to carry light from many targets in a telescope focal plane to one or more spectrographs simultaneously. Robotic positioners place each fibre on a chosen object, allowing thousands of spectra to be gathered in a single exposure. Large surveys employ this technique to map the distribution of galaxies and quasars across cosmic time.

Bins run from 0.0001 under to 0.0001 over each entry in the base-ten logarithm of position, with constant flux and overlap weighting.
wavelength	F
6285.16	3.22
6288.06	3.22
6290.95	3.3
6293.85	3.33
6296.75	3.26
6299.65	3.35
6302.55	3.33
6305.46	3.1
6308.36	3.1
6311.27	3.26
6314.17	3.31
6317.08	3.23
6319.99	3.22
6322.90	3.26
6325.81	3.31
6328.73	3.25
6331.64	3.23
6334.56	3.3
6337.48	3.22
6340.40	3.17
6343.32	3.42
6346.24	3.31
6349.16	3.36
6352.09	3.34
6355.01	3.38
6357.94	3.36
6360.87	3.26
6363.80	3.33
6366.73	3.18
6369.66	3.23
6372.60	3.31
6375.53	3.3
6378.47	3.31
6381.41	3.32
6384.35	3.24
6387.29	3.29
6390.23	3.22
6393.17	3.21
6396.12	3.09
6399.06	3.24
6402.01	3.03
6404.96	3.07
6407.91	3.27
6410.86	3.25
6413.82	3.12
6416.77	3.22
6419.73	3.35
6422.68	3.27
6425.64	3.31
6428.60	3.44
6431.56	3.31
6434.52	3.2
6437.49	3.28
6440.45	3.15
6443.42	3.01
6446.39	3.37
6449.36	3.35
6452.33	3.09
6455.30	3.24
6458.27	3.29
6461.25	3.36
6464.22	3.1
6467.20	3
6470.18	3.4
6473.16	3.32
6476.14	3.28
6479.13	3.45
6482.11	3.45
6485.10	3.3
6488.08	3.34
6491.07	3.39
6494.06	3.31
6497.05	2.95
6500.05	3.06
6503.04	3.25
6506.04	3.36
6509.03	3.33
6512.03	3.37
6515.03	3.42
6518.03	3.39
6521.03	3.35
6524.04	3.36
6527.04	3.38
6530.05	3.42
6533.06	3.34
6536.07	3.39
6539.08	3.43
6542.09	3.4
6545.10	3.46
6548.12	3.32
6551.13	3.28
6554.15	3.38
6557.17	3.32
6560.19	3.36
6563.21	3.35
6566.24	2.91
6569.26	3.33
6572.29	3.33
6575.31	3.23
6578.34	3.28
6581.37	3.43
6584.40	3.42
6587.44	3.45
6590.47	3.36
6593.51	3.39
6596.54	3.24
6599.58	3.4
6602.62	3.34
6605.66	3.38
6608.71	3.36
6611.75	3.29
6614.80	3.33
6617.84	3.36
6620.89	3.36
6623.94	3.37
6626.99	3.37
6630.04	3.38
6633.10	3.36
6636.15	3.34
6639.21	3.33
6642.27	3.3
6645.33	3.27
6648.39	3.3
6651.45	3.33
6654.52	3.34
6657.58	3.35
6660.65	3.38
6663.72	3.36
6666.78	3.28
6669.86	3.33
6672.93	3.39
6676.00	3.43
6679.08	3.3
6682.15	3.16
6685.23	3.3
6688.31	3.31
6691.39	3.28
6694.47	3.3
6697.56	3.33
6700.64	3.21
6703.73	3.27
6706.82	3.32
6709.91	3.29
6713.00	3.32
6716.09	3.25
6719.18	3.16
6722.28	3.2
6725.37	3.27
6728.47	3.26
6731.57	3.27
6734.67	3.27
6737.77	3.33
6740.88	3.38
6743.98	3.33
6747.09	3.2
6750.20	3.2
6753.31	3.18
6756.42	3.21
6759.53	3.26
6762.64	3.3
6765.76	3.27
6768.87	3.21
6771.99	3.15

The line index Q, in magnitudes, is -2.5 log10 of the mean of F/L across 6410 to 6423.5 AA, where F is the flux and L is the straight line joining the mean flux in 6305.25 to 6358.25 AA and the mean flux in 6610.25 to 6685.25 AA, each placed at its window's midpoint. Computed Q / 0.016 mag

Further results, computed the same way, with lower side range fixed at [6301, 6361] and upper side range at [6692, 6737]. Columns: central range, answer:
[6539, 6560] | -0.03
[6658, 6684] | -0.02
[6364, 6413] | 0.02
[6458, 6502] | 0.00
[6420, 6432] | -0.02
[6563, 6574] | 0.02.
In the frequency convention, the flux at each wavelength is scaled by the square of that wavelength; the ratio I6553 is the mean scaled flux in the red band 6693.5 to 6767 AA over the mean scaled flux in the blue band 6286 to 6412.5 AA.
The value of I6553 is 1.1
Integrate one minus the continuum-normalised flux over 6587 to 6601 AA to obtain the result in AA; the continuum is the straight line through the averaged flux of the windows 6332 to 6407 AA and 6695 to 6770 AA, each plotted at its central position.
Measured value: -0.43 AA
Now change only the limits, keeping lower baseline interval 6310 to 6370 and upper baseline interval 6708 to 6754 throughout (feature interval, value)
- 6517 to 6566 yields -1.3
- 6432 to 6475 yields 0.6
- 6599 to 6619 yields -0.5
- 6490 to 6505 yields 0.4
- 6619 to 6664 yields -1.0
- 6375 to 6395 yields 0.1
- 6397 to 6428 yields 0.6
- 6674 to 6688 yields -0.2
